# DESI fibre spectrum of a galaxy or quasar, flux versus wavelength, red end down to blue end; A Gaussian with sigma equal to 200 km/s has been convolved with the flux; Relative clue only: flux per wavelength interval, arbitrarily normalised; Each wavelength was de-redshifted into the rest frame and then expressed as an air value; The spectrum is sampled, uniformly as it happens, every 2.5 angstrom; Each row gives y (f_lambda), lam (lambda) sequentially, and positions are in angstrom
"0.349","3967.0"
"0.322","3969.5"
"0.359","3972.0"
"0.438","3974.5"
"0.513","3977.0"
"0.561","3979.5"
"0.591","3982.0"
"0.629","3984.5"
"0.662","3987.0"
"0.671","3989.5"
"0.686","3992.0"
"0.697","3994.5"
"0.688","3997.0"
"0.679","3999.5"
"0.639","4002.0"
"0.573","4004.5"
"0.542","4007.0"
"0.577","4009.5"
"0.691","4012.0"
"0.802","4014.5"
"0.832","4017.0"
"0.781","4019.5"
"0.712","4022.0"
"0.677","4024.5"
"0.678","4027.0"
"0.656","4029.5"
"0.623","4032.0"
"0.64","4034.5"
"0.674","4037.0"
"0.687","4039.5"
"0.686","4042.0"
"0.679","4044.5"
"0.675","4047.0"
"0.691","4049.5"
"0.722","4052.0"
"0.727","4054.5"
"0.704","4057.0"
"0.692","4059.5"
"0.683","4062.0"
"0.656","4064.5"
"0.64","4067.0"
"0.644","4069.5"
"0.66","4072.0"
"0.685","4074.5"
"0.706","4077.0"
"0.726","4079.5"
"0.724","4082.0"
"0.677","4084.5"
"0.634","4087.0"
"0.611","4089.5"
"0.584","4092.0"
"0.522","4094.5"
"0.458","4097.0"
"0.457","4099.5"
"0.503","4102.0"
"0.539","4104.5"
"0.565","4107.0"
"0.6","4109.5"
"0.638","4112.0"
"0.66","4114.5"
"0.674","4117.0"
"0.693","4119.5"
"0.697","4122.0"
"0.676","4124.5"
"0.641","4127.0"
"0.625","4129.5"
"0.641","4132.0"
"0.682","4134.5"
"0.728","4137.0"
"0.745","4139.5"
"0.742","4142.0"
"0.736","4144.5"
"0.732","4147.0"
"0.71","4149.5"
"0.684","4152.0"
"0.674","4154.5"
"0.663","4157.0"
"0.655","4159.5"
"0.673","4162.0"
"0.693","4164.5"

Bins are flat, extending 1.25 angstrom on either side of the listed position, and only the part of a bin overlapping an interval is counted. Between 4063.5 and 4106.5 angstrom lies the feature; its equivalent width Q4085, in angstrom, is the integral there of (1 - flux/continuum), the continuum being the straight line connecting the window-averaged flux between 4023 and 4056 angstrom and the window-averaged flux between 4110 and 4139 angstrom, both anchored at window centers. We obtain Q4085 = 3.9 angstrom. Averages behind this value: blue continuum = 0.679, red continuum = 0.669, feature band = 0.612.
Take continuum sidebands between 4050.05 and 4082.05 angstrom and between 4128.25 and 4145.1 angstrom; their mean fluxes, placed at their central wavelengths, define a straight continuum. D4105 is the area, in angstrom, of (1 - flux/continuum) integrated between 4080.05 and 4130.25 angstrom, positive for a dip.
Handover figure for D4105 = 6.1 angstrom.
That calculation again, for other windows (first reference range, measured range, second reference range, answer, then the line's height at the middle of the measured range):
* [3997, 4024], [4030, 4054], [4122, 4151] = 0.3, 0.686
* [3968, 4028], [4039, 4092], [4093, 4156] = -3.9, 0.633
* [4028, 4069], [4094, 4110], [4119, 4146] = 4.0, 0.686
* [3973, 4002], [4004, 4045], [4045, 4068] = -1.5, 0.656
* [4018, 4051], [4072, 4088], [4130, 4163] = -0.1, 0.688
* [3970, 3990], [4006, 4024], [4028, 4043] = -2.6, 0.616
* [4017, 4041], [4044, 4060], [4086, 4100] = -1.6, 0.638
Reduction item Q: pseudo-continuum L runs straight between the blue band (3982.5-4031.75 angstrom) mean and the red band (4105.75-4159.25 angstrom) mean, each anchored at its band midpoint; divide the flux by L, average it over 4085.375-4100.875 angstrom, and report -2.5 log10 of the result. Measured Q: 0.23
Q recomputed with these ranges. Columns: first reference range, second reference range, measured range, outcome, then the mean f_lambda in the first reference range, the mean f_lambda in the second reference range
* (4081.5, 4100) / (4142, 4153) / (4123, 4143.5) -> 0.00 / 0.583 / 0.719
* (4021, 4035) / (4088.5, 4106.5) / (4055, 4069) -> -0.14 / 0.665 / 0.525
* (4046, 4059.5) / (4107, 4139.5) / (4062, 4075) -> 0.06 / 0.703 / 0.662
